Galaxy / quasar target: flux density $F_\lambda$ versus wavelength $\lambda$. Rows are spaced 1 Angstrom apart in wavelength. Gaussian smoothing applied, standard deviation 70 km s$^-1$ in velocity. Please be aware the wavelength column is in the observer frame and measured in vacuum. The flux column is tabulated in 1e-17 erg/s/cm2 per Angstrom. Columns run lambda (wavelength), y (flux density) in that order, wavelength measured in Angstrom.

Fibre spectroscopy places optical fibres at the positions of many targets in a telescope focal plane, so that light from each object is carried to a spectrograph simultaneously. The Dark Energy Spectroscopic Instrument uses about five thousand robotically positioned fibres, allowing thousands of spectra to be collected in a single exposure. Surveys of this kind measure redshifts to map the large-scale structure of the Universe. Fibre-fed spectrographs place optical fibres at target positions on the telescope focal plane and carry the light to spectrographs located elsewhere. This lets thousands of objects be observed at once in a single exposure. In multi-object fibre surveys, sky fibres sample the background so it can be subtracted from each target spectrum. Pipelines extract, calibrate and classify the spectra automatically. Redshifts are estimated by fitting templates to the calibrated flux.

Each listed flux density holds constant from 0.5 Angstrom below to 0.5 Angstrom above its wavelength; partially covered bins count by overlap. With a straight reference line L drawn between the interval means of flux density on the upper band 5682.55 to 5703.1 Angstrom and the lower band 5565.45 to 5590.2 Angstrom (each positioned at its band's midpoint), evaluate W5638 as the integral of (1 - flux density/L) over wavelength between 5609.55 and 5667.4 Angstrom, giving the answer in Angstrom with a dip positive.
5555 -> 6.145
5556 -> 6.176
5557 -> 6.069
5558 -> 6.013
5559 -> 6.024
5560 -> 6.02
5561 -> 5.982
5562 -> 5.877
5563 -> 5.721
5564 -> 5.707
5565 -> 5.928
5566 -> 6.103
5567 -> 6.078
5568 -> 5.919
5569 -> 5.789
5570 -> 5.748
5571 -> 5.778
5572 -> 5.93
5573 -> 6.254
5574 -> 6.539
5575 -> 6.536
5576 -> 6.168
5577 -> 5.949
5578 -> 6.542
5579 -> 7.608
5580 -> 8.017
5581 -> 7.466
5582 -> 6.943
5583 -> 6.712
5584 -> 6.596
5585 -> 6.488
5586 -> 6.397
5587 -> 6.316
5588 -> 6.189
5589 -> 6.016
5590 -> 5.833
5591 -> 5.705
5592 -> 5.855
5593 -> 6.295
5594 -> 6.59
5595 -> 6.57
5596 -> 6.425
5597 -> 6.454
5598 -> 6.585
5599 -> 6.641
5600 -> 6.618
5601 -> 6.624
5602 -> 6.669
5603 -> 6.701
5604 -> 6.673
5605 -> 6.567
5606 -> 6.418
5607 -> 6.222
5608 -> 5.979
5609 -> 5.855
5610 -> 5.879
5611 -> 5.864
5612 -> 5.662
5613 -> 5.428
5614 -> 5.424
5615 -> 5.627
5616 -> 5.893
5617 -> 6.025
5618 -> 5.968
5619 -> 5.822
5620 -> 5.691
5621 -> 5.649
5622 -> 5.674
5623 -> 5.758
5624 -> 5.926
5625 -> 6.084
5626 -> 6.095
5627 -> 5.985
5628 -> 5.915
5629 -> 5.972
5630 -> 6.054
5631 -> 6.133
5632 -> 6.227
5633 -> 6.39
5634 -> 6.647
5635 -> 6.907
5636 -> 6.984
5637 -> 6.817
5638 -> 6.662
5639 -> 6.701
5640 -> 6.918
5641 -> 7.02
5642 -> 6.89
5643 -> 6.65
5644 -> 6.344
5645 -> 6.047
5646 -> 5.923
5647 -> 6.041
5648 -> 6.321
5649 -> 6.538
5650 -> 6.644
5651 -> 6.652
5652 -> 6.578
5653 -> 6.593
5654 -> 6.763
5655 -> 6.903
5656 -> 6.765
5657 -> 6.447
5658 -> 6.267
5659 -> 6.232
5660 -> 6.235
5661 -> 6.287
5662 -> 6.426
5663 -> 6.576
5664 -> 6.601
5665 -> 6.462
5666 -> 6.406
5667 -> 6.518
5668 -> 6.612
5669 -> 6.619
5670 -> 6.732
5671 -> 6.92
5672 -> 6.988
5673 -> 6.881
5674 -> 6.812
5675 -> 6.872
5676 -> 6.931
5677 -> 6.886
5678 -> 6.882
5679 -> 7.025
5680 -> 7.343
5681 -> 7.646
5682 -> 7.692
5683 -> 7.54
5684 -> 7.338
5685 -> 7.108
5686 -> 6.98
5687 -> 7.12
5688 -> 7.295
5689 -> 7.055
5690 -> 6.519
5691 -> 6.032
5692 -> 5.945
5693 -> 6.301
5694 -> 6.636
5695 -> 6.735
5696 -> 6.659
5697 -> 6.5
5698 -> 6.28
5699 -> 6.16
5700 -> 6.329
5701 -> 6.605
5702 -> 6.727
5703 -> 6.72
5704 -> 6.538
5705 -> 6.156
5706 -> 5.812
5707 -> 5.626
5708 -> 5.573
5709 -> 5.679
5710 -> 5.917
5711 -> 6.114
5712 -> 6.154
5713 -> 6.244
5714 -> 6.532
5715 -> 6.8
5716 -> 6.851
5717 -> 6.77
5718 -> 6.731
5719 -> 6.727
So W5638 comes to 2.5 Angstrom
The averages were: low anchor 6.4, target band 6.27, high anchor 6.69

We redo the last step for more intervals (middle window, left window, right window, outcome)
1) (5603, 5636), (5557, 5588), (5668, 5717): 2.0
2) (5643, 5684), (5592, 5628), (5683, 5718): -2.2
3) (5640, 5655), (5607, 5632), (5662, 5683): -0.3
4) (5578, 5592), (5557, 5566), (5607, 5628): -1.7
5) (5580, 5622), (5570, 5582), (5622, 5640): 1.5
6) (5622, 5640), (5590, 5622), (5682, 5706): -0.1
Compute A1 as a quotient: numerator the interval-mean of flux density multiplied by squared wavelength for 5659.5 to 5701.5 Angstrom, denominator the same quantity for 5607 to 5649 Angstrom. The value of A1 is 1.12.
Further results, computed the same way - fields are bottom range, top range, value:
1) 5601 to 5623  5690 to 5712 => 1.08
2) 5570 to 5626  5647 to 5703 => 1.10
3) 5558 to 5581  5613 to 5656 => 1.03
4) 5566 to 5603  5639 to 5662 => 1.04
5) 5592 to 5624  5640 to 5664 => 1.08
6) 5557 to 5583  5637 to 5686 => 1.11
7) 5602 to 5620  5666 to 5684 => 1.19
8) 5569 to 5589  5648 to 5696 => 1.07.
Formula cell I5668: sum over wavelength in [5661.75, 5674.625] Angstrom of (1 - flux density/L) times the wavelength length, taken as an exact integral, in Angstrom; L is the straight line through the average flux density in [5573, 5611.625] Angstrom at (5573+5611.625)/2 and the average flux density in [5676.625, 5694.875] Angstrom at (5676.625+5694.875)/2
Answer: 0.4 Angstrom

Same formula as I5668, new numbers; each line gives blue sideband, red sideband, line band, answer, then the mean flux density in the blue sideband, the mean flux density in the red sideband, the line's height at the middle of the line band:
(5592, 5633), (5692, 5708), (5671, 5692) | -2.40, 6.12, 6.35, 6.3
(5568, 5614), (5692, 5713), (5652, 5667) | -0.51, 6.34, 6.25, 6.29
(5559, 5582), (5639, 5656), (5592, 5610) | -0.13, 6.27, 6.56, 6.38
